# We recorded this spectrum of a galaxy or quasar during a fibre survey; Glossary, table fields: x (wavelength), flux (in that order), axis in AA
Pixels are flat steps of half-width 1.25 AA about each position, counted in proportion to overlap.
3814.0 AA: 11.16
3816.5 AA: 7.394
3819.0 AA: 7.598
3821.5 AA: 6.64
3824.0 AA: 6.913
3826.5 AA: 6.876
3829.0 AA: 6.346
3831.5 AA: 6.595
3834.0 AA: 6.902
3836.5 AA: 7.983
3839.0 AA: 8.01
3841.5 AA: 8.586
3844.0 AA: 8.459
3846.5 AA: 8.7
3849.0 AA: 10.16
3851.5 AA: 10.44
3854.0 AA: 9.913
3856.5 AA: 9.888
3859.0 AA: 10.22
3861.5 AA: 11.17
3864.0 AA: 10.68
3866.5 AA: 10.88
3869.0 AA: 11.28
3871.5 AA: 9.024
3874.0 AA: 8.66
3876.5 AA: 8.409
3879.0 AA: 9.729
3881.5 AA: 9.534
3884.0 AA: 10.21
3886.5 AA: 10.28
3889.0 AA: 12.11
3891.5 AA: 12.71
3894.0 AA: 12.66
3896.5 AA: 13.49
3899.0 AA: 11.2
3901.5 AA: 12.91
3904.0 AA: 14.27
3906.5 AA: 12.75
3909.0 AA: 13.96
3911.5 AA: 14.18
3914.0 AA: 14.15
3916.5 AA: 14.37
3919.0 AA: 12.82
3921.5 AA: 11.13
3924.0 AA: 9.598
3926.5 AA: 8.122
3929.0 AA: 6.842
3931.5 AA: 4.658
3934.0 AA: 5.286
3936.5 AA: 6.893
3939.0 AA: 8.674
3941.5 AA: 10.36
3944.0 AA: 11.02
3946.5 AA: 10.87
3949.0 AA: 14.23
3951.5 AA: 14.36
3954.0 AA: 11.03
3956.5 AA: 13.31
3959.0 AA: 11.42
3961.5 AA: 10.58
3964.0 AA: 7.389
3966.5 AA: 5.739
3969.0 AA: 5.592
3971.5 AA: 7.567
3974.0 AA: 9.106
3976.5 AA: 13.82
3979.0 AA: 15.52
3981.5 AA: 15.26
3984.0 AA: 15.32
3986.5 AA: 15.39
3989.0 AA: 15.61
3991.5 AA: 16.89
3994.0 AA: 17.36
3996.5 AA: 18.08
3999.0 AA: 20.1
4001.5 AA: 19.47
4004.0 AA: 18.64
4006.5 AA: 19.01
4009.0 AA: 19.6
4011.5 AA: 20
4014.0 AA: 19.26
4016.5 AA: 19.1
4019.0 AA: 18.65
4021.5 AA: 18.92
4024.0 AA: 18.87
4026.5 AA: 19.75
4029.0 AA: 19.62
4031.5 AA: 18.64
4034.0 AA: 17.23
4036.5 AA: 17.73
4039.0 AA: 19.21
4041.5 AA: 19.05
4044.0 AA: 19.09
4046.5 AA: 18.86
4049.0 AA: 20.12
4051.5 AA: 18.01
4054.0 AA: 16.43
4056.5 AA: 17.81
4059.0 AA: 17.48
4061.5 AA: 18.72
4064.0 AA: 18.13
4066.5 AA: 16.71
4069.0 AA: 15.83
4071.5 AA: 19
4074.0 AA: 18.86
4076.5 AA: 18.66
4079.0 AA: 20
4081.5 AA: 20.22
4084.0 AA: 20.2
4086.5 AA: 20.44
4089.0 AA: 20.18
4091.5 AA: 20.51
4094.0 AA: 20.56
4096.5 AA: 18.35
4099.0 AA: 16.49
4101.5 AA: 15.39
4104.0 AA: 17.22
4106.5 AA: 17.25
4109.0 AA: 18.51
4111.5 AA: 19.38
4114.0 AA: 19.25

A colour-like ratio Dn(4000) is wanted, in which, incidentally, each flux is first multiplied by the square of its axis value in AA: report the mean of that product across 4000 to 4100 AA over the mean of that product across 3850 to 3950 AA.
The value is 1.9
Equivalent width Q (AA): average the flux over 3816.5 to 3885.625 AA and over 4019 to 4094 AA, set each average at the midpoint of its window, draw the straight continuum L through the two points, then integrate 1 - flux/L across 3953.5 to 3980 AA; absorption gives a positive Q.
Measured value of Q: 8.1 AA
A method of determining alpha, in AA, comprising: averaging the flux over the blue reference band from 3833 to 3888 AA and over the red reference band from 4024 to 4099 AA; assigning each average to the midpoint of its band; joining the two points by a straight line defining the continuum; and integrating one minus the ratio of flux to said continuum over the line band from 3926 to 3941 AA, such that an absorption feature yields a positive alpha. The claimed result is 7.0 AA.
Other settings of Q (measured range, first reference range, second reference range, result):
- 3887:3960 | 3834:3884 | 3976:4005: 8.9 AA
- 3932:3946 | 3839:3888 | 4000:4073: 5.4 AA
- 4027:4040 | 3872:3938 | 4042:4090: -1.1 AA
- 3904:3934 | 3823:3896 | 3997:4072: 3.4 AA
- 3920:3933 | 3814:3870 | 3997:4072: 4.9 AA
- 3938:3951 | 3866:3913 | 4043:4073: 2.3 AA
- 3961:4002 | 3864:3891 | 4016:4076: 5.3 AA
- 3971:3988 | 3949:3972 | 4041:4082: -2.6 AA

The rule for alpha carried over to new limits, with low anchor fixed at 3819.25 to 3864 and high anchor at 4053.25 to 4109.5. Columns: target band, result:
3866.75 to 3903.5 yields -2.18 AA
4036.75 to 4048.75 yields -1.59 AA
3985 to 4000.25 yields -2.54 AA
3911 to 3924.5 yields -1.36 AA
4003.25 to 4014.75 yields -2.92 AA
